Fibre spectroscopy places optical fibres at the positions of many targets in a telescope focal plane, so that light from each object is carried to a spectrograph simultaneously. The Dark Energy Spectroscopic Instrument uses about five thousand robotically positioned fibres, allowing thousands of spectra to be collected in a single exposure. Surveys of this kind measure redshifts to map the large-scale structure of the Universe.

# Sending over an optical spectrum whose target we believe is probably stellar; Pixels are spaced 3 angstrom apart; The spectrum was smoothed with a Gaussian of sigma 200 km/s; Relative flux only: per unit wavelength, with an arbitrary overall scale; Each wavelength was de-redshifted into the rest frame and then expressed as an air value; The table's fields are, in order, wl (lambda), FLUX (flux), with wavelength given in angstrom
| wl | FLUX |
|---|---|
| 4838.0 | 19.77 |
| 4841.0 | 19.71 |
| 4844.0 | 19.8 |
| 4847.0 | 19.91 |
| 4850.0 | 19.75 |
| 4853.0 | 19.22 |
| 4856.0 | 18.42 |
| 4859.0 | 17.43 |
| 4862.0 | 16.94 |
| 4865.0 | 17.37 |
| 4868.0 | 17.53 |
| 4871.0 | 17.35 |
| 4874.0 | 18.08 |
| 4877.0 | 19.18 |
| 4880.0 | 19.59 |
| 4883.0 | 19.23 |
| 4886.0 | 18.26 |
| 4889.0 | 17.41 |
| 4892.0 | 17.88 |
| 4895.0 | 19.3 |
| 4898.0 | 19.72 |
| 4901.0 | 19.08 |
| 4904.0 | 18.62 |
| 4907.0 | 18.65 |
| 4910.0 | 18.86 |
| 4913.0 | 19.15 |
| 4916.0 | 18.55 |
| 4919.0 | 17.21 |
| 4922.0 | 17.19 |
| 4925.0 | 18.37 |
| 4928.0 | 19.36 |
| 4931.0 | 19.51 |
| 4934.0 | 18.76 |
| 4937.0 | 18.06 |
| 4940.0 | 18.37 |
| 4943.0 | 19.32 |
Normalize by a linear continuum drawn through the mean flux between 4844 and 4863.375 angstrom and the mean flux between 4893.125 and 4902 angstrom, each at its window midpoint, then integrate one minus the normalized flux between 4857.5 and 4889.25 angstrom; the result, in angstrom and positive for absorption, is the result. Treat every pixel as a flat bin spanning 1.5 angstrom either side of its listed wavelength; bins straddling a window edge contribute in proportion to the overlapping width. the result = 1.56 angstrom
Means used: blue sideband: 18.7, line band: 18.1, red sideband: 19.3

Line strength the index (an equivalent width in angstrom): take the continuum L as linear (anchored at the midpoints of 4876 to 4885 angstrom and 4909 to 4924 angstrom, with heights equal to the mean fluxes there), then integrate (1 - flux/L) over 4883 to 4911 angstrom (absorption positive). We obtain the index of 0.1 angstrom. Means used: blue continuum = 19.3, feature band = 18.7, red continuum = 18.2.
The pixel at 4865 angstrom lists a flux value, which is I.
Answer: 17.37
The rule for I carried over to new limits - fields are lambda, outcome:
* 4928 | 19.36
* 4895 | 19.3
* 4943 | 19.32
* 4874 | 18.08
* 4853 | 19.22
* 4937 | 18.06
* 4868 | 17.53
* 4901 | 19.08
